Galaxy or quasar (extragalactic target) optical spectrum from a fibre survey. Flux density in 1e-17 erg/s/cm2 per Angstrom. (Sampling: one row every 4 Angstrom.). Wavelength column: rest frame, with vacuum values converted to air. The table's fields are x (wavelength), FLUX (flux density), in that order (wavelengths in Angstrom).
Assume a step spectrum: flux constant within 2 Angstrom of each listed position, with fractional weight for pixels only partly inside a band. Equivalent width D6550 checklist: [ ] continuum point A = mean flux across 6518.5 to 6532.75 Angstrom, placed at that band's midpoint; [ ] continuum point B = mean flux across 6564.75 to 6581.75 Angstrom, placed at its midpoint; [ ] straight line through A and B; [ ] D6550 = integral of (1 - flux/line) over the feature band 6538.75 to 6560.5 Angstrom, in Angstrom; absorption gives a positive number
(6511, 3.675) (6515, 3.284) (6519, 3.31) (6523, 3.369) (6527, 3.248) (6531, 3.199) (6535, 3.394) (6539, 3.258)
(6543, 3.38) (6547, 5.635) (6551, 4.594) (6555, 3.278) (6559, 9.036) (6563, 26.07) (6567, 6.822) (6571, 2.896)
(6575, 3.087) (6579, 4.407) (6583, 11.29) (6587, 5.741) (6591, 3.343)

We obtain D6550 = -3.9 Angstrom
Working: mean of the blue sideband 3.28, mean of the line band 4.9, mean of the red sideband 4.93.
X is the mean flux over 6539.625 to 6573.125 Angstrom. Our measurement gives 7.51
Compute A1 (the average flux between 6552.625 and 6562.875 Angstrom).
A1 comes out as 9.74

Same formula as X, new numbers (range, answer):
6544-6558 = 4.75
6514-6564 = 5.42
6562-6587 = 8.15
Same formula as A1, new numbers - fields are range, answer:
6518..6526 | 3.33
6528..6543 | 3.29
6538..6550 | 4.2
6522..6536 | 3.29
